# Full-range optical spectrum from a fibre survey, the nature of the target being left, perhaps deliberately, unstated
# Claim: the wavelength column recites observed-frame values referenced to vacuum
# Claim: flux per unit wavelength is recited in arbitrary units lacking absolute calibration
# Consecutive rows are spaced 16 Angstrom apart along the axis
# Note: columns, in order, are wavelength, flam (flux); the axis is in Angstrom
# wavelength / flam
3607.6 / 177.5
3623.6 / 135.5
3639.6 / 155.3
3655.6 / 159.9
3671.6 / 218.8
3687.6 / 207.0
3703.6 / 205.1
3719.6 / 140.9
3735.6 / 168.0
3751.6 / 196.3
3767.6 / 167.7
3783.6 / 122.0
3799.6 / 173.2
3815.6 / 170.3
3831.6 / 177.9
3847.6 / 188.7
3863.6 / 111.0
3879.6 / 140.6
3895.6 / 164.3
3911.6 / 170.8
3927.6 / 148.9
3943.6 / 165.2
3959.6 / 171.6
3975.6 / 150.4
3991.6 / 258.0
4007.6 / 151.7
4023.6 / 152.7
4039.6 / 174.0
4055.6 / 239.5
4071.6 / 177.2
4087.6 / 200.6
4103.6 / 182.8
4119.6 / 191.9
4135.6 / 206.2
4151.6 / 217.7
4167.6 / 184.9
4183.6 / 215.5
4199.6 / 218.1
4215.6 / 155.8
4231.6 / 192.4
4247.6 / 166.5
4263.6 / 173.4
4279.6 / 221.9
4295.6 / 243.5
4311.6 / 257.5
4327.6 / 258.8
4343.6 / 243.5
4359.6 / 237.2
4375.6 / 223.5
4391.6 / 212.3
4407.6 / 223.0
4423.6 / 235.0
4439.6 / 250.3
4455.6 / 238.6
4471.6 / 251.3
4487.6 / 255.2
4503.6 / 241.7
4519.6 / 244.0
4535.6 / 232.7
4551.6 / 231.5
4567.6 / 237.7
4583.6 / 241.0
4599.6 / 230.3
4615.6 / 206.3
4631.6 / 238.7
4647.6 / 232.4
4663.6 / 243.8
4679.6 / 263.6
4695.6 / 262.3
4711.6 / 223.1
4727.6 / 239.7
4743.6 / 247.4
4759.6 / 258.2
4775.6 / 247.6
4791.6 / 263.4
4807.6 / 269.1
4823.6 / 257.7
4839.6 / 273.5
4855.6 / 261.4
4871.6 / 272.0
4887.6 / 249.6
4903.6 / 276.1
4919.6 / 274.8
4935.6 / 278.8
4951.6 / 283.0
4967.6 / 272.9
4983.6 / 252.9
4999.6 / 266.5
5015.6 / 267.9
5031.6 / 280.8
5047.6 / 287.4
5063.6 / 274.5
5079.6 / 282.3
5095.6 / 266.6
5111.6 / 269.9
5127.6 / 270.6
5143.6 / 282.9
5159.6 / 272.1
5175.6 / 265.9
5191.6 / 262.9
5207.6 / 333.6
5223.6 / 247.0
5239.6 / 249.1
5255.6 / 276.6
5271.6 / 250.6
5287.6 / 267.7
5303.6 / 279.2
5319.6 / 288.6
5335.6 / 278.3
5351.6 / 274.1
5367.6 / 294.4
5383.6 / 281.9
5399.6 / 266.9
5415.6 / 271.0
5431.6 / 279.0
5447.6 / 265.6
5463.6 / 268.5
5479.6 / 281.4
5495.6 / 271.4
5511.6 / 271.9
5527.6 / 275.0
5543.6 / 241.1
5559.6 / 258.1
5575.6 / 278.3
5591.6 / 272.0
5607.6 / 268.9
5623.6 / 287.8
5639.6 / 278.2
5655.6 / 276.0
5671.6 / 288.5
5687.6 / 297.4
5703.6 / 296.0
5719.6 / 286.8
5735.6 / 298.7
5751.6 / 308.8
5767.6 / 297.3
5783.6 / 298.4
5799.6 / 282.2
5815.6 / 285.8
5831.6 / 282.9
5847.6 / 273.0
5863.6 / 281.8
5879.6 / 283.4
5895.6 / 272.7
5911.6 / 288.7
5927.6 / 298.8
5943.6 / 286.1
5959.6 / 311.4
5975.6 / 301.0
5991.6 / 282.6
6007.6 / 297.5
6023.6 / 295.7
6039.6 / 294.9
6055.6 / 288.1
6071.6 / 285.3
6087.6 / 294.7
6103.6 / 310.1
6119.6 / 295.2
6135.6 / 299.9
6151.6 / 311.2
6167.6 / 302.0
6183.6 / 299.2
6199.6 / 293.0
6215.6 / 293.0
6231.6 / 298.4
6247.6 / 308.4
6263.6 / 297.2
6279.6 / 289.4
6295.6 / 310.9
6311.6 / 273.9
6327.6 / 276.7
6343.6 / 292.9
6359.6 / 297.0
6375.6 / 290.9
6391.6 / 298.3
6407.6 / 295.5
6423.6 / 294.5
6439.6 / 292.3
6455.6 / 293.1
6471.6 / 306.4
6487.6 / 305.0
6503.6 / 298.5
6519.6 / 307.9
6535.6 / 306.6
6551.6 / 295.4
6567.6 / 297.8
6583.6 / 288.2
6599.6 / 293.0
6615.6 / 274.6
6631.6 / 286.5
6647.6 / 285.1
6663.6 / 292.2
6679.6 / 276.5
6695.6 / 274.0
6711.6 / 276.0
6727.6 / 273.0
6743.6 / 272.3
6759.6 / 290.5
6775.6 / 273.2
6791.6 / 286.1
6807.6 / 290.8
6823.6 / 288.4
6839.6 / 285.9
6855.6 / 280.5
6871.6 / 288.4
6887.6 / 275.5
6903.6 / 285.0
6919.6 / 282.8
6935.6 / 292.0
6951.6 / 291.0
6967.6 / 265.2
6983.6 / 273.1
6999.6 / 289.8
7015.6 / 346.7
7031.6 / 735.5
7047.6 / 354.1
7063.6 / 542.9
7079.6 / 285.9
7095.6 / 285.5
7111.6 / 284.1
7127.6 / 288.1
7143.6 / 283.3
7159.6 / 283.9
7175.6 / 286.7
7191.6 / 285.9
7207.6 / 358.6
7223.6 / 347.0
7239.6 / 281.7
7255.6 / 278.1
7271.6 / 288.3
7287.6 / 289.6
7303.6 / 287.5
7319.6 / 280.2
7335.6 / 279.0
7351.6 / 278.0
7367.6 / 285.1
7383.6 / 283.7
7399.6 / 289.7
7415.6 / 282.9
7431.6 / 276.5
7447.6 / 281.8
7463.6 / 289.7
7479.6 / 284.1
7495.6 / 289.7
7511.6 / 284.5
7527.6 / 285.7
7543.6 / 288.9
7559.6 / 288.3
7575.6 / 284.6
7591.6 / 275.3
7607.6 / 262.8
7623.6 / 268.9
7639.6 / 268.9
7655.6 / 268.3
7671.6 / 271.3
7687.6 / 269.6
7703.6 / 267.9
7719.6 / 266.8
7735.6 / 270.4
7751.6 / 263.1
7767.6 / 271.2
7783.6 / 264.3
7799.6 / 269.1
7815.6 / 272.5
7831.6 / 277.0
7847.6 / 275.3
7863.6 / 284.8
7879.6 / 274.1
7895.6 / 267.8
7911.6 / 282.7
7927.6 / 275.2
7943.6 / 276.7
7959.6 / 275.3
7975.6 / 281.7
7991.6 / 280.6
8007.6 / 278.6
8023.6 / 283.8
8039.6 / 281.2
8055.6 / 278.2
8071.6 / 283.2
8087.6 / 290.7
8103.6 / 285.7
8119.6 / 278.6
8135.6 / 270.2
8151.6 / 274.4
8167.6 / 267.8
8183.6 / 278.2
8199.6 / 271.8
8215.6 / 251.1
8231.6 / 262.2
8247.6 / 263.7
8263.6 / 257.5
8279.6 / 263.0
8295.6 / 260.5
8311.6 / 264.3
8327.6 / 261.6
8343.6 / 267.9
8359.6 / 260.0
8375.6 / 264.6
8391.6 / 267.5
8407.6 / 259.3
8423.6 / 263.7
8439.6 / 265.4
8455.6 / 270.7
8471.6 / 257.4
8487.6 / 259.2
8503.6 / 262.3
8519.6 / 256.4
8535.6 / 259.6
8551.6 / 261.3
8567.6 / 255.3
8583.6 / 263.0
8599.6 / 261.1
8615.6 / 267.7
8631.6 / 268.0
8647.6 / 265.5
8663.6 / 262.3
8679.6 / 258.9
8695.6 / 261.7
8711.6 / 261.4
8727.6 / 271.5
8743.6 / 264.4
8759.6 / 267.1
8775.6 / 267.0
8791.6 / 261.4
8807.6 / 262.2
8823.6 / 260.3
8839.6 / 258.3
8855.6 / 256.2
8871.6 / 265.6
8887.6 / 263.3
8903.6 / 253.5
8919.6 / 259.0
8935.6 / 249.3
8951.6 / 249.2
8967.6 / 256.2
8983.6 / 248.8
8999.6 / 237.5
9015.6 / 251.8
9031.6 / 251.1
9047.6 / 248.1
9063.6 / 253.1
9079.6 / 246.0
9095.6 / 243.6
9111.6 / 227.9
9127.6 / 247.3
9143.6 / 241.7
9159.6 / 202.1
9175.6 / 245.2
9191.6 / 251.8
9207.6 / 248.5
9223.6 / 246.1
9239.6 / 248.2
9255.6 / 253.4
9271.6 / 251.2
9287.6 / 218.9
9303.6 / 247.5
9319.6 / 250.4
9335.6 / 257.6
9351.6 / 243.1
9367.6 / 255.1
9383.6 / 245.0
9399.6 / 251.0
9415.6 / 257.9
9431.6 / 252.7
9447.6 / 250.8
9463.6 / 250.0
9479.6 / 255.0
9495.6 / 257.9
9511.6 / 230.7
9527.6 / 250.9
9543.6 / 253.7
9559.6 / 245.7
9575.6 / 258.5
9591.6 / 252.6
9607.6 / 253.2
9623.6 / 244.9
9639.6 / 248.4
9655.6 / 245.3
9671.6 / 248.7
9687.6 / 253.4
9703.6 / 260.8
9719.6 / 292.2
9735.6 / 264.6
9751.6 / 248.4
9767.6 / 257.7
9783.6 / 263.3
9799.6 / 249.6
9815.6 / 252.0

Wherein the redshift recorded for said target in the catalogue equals 0.072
